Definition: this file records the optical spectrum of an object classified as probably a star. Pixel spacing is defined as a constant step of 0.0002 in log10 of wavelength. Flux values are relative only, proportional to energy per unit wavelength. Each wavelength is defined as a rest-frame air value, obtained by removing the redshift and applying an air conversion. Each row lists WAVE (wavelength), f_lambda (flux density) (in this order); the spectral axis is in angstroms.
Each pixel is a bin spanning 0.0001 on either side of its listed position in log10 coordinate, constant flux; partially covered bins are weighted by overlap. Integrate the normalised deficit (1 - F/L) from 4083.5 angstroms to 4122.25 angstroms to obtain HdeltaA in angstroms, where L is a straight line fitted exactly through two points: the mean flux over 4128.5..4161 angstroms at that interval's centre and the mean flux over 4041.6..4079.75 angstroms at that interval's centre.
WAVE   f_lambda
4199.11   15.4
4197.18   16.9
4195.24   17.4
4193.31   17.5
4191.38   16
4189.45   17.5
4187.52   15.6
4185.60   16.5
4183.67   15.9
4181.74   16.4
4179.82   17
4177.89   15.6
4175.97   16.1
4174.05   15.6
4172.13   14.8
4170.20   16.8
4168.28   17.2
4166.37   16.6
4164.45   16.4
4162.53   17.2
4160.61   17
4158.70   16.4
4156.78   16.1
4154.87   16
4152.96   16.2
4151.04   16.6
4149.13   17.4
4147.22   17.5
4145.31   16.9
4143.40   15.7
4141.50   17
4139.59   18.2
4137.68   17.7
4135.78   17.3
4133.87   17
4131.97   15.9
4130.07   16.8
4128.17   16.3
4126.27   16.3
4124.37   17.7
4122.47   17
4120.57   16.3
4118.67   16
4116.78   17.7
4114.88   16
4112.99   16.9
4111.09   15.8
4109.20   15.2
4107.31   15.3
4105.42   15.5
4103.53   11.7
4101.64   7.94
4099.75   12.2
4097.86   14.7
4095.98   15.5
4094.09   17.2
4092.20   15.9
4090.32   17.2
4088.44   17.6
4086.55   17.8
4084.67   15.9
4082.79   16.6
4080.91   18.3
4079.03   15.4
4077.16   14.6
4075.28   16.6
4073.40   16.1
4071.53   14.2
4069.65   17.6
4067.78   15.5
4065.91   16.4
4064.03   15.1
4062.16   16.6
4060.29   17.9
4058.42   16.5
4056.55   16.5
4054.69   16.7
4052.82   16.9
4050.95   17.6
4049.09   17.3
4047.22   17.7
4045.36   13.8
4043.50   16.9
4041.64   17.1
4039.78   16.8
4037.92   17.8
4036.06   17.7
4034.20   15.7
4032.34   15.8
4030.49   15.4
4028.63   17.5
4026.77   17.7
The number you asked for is 2.6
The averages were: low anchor 16.3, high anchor 16.8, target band 15.5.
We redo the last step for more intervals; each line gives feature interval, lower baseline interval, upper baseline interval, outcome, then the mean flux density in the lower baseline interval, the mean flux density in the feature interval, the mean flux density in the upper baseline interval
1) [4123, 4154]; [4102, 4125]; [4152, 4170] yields -1.4 angstroms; 15.7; 16.9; 16.6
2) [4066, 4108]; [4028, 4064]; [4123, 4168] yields 3.3 angstroms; 16.7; 15.4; 16.8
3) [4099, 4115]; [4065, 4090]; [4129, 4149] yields 2.6 angstroms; 16.4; 14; 17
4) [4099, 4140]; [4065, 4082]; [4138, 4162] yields 1.9 angstroms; 16.1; 15.8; 16.8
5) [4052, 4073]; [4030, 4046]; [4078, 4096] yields 0.3 angstroms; 16.4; 16.3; 16.8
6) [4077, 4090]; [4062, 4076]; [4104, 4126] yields -0.6 angstroms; 16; 16.8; 16.2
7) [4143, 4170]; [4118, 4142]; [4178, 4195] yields 0.1 angstroms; 16.9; 16.7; 16.5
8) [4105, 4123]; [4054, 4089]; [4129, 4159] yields 0.5 angstroms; 16.4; 16.2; 16.8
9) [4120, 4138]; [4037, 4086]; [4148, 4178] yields -0.4 angstroms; 16.5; 16.8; 16.4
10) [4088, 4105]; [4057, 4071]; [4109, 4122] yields 2.1 angstroms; 16.4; 14.4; 16.4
